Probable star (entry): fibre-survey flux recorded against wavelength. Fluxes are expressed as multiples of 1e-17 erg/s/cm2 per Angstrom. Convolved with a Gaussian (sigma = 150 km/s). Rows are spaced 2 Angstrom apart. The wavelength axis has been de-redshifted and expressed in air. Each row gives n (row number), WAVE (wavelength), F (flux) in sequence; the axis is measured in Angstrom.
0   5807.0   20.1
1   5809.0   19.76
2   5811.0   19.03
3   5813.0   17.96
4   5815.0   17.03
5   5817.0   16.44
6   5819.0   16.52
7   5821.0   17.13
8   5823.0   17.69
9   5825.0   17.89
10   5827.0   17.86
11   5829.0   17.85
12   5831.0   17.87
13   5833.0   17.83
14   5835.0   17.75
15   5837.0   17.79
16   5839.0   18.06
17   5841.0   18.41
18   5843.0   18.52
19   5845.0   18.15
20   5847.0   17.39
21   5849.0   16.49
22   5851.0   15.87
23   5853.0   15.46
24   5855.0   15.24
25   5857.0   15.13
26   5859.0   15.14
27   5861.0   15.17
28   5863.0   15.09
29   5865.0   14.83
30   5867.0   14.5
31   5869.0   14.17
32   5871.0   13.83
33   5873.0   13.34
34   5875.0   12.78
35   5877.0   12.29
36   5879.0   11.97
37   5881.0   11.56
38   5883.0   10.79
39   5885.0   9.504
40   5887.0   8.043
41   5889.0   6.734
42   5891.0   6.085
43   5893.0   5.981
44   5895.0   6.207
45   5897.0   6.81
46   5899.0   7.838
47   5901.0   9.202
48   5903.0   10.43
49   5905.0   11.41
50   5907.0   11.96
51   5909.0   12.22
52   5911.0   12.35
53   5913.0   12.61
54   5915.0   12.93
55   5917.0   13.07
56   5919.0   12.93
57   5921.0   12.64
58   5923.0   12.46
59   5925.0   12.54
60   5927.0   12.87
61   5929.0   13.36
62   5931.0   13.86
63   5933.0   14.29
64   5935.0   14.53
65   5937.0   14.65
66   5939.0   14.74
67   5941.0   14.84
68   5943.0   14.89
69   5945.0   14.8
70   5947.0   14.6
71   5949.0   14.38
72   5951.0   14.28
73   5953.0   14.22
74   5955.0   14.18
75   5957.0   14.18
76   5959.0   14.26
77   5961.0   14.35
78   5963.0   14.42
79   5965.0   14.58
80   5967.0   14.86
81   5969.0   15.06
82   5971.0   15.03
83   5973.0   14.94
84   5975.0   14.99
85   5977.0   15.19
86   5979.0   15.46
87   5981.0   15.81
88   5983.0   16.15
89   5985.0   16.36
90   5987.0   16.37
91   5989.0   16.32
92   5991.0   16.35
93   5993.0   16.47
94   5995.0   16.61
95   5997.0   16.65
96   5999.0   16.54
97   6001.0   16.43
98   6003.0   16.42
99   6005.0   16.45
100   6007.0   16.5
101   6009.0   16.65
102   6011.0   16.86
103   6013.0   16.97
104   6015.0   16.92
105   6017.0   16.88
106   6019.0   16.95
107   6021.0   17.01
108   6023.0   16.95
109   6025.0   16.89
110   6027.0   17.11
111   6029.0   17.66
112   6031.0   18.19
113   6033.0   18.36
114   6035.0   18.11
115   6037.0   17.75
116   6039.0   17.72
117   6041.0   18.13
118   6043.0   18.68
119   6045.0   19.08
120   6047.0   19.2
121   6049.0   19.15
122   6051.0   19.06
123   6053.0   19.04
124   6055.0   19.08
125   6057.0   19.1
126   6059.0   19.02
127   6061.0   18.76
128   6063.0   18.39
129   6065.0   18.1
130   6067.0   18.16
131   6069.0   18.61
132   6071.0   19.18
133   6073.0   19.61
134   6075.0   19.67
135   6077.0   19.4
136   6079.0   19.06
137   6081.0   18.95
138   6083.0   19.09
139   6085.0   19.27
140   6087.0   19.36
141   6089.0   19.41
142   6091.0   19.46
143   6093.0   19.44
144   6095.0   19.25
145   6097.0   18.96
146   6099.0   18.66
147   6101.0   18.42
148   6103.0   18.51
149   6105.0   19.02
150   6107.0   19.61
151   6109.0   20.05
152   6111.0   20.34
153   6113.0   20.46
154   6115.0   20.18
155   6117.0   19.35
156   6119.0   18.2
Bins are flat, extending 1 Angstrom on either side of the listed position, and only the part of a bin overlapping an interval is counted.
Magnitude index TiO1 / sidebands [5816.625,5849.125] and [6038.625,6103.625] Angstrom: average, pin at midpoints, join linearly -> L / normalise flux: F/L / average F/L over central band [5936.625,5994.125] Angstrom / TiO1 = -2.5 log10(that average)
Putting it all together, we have 0.216 mag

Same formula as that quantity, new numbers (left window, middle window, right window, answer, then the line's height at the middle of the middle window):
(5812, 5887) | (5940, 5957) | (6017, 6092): 0.17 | 17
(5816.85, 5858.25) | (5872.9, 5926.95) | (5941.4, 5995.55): 0.46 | 16.2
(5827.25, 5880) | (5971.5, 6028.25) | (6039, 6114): 0.10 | 18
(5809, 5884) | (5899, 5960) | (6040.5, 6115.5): 0.28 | 17.1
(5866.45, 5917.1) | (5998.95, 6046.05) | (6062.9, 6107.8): -0.06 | 16.3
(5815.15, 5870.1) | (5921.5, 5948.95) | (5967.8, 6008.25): 0.16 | 16.2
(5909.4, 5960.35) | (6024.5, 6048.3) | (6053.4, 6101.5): -0.04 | 17.5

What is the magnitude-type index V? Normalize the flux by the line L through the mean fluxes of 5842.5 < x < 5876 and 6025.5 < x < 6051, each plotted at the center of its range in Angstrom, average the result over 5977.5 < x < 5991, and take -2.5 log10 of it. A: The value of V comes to 0.09 mag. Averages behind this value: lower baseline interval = 15.3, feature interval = 16.1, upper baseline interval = 18.3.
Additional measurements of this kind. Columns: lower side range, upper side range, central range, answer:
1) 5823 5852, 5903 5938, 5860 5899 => 0.37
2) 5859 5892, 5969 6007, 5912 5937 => 0.04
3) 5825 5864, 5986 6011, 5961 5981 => 0.11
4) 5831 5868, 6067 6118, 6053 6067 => 0.01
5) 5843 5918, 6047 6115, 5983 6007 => -0.01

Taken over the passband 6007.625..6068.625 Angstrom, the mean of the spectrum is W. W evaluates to 18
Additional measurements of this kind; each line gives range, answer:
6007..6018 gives 16.8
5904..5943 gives 13.2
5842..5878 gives 15.2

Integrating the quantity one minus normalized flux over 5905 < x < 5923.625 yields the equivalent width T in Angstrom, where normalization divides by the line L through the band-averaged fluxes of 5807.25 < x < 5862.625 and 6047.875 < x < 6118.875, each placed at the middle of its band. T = 5.6 Angstrom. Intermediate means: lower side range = 17.3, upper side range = 19.2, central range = 12.5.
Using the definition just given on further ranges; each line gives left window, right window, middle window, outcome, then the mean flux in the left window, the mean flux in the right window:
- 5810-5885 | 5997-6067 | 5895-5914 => 7.1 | 15.9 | 17.8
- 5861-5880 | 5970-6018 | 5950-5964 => 1.1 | 13.7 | 16.2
